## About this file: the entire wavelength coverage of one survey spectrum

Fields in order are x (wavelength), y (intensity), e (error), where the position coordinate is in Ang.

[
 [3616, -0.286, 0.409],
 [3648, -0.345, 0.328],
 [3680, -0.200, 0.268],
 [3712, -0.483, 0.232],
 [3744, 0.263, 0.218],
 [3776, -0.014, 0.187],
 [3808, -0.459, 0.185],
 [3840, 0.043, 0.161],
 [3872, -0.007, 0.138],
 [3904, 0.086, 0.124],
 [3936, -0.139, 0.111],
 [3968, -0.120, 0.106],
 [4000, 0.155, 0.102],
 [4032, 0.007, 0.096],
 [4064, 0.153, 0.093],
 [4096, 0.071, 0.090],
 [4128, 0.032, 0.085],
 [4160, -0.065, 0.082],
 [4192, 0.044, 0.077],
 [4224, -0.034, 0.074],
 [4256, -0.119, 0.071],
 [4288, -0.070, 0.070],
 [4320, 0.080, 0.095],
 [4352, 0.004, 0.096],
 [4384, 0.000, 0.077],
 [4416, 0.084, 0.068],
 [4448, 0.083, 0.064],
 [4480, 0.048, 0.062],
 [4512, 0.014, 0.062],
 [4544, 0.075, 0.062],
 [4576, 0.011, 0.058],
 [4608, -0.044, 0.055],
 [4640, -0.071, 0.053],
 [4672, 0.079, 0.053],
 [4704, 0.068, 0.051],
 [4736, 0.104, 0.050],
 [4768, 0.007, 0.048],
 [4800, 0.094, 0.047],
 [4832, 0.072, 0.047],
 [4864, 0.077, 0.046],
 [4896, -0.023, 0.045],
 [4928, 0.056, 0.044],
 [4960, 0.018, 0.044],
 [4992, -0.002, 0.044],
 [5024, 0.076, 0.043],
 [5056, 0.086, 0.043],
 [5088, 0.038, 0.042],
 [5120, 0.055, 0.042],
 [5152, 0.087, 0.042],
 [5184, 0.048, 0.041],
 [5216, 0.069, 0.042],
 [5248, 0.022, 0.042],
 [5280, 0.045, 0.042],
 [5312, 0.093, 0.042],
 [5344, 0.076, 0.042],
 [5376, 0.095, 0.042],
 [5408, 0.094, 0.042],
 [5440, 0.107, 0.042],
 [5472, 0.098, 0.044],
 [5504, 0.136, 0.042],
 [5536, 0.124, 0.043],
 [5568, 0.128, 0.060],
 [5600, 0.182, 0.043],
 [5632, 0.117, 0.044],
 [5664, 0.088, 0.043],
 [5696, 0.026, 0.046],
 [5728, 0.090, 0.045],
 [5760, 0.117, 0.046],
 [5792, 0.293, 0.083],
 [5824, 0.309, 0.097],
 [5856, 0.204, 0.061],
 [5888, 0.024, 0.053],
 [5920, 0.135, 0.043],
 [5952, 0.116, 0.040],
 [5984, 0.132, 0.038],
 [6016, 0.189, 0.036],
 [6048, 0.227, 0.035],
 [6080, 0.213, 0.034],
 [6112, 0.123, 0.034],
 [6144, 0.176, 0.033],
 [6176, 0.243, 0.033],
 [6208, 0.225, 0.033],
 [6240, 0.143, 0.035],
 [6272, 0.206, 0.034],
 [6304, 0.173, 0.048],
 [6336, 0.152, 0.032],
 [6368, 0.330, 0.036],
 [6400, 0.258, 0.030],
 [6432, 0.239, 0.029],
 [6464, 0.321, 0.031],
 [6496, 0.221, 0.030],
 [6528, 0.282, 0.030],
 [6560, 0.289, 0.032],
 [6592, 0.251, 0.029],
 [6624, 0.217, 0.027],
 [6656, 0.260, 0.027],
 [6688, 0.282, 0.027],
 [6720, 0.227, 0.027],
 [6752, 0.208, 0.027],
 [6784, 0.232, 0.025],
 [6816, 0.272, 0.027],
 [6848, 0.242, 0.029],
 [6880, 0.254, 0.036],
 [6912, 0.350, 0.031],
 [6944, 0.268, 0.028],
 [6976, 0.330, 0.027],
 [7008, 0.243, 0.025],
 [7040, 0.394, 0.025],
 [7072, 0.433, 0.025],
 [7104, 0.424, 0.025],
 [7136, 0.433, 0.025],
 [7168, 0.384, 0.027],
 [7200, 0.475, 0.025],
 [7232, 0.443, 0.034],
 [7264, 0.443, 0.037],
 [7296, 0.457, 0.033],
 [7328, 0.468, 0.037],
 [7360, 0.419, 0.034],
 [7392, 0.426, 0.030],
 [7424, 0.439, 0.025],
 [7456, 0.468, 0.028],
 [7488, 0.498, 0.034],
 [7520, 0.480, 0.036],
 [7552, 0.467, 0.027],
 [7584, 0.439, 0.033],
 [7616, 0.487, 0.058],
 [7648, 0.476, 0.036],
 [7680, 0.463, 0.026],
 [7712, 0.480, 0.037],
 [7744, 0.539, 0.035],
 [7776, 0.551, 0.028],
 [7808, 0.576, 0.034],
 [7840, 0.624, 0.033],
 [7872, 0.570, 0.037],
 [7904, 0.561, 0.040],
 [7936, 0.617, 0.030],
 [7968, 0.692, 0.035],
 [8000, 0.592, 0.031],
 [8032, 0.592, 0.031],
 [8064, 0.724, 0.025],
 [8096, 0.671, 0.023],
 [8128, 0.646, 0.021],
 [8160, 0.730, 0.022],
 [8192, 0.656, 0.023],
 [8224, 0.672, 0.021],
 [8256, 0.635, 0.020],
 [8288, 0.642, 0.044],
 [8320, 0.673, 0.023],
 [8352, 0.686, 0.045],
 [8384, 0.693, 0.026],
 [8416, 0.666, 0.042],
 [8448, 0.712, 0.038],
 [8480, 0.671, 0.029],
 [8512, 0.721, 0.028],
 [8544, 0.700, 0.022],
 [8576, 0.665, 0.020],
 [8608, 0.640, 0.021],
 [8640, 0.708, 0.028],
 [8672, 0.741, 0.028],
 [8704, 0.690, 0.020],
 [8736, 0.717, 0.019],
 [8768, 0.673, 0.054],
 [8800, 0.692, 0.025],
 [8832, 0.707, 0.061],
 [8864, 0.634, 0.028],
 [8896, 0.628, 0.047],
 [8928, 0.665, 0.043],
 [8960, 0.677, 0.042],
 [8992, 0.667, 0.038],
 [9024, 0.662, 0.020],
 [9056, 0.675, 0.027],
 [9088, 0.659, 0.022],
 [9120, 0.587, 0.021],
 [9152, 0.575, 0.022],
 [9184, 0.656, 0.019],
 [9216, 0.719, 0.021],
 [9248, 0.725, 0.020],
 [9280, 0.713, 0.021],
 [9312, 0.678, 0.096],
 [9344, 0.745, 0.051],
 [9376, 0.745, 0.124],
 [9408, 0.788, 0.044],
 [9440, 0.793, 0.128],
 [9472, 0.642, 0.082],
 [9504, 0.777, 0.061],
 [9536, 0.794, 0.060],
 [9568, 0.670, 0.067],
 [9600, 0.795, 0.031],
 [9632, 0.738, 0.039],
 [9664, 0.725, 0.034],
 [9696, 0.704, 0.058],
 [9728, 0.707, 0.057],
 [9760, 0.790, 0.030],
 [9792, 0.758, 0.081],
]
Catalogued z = 0.77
